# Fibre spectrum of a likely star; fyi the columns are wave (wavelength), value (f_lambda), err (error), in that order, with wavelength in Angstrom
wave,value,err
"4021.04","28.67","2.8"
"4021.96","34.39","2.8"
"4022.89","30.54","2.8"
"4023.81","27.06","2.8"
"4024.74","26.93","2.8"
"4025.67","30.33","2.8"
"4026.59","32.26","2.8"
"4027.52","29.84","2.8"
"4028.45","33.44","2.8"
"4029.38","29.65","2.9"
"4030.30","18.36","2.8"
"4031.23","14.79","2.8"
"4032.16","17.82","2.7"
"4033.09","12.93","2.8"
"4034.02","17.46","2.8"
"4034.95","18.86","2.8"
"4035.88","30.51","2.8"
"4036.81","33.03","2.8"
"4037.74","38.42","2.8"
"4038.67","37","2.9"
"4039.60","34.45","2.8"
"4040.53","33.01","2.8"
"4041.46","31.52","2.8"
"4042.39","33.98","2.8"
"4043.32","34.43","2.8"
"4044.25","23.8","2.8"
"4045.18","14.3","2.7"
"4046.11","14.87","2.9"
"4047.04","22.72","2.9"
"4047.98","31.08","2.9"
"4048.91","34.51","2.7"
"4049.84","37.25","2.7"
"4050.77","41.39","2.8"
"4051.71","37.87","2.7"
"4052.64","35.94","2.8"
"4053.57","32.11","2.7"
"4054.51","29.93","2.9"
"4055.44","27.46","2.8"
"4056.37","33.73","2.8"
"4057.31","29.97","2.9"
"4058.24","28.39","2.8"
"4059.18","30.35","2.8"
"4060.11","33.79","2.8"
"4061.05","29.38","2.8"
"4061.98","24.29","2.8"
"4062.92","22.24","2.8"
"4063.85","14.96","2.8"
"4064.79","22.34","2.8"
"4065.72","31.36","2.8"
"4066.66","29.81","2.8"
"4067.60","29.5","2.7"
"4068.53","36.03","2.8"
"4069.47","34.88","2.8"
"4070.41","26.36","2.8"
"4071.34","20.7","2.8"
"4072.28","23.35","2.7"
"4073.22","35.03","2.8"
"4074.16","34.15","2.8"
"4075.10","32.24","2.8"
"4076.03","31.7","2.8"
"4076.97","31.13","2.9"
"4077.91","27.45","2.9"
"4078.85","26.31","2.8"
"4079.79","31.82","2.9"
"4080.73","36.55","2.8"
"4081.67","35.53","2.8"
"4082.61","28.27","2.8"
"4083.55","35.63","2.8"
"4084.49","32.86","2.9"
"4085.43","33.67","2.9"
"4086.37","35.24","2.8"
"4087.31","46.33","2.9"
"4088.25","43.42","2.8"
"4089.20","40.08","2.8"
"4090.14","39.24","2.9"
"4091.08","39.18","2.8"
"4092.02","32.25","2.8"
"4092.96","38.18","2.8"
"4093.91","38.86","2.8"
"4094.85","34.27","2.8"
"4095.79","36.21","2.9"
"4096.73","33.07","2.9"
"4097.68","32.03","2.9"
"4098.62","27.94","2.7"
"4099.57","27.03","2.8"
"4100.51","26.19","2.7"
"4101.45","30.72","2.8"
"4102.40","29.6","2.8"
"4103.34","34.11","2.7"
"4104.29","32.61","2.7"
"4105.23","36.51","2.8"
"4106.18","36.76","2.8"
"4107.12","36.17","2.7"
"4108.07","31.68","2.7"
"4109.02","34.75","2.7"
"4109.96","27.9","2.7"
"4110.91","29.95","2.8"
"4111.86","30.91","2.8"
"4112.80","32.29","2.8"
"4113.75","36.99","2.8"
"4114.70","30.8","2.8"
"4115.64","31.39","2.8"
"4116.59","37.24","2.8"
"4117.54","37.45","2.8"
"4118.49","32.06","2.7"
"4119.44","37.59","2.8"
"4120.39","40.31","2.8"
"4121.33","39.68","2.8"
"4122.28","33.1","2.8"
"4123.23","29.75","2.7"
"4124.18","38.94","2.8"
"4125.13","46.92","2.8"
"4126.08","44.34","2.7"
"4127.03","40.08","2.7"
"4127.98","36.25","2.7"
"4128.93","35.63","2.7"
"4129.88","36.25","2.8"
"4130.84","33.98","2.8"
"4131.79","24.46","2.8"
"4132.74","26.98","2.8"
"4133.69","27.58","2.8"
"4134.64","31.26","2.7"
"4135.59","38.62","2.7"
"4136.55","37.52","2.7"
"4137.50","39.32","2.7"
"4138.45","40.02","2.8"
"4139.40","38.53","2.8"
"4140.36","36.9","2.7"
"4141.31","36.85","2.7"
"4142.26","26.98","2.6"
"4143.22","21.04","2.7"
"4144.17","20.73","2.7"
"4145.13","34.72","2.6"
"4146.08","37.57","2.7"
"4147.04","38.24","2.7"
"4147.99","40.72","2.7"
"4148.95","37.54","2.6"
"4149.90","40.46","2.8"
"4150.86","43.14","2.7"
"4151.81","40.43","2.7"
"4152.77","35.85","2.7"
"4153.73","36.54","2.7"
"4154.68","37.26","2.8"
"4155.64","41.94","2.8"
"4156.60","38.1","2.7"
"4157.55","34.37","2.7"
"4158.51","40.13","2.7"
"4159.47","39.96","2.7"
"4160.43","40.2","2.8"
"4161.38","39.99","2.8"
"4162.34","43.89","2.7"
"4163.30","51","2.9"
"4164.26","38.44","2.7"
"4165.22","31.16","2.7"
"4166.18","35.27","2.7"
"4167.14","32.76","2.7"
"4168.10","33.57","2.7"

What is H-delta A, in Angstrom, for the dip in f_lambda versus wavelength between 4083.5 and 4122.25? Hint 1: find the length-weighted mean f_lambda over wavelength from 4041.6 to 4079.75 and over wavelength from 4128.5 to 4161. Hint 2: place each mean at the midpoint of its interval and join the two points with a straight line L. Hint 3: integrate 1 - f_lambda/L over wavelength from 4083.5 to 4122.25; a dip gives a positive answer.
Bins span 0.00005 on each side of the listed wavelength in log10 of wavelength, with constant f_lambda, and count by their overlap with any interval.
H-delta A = -2.6 Angstrom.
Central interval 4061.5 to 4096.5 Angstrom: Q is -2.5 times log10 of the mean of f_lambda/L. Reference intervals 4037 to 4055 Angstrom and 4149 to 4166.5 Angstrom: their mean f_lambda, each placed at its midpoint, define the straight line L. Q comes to 0.06 mag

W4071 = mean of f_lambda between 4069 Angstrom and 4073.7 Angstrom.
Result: 28.1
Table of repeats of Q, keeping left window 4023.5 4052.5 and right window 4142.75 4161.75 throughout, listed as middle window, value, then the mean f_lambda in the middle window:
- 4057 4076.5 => 0.068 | 28.6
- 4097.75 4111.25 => 0.058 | 31.6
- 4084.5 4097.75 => -0.156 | 37.3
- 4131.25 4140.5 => 0.053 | 34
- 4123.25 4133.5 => -0.022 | 35.8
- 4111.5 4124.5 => -0.017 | 34.9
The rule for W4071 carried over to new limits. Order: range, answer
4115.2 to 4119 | 34.5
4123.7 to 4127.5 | 42.6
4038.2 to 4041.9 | 34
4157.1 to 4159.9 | 38.1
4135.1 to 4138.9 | 38.8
